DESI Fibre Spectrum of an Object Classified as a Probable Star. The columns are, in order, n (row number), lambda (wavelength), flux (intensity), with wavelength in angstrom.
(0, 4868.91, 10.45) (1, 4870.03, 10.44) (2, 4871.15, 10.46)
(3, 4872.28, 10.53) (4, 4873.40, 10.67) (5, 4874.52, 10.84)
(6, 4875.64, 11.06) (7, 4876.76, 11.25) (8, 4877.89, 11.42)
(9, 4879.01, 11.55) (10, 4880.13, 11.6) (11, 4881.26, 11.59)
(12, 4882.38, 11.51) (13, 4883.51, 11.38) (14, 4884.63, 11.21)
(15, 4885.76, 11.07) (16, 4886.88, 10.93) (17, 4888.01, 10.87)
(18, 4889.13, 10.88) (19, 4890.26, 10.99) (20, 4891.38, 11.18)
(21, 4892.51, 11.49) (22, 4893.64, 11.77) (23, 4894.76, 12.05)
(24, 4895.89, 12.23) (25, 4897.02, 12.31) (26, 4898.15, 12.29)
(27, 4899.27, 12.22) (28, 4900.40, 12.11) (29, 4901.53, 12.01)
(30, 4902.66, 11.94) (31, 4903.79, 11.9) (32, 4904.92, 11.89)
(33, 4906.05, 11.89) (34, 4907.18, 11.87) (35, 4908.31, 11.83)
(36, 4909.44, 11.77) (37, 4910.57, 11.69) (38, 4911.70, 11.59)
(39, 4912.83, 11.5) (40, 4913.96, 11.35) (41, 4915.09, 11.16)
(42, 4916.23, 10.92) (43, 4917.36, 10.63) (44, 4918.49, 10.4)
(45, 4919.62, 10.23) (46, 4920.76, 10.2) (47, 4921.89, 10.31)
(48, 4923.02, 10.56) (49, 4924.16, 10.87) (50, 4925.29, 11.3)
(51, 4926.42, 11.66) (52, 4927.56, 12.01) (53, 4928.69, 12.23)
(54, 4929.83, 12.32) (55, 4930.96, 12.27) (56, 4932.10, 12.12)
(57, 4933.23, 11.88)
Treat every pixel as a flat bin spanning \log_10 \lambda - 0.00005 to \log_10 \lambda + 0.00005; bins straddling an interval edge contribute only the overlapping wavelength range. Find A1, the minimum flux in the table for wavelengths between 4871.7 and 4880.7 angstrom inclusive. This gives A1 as 10.53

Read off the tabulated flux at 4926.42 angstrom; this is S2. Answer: 11.66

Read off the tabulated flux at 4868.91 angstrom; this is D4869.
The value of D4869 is 10.45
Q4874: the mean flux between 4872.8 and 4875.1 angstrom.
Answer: 10.8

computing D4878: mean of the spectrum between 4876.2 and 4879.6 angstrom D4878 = 11.4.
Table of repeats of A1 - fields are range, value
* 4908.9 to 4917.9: 10.63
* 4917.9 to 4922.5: 10.2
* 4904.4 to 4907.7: 11.87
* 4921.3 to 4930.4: 10.31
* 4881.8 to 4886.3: 11.07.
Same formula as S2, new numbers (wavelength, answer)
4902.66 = 11.94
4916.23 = 10.92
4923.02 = 10.56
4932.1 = 12.12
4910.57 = 11.69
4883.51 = 11.38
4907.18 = 11.87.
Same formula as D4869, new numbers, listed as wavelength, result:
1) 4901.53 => 12.01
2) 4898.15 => 12.29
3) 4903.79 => 11.9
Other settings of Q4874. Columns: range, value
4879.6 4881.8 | 11.6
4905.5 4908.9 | 11.9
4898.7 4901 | 12.2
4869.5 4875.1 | 10.6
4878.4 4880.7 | 11.6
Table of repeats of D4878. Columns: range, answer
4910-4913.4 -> 11.6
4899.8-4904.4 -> 12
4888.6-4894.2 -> 11.3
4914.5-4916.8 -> 11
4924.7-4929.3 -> 11.8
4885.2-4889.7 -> 10.9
